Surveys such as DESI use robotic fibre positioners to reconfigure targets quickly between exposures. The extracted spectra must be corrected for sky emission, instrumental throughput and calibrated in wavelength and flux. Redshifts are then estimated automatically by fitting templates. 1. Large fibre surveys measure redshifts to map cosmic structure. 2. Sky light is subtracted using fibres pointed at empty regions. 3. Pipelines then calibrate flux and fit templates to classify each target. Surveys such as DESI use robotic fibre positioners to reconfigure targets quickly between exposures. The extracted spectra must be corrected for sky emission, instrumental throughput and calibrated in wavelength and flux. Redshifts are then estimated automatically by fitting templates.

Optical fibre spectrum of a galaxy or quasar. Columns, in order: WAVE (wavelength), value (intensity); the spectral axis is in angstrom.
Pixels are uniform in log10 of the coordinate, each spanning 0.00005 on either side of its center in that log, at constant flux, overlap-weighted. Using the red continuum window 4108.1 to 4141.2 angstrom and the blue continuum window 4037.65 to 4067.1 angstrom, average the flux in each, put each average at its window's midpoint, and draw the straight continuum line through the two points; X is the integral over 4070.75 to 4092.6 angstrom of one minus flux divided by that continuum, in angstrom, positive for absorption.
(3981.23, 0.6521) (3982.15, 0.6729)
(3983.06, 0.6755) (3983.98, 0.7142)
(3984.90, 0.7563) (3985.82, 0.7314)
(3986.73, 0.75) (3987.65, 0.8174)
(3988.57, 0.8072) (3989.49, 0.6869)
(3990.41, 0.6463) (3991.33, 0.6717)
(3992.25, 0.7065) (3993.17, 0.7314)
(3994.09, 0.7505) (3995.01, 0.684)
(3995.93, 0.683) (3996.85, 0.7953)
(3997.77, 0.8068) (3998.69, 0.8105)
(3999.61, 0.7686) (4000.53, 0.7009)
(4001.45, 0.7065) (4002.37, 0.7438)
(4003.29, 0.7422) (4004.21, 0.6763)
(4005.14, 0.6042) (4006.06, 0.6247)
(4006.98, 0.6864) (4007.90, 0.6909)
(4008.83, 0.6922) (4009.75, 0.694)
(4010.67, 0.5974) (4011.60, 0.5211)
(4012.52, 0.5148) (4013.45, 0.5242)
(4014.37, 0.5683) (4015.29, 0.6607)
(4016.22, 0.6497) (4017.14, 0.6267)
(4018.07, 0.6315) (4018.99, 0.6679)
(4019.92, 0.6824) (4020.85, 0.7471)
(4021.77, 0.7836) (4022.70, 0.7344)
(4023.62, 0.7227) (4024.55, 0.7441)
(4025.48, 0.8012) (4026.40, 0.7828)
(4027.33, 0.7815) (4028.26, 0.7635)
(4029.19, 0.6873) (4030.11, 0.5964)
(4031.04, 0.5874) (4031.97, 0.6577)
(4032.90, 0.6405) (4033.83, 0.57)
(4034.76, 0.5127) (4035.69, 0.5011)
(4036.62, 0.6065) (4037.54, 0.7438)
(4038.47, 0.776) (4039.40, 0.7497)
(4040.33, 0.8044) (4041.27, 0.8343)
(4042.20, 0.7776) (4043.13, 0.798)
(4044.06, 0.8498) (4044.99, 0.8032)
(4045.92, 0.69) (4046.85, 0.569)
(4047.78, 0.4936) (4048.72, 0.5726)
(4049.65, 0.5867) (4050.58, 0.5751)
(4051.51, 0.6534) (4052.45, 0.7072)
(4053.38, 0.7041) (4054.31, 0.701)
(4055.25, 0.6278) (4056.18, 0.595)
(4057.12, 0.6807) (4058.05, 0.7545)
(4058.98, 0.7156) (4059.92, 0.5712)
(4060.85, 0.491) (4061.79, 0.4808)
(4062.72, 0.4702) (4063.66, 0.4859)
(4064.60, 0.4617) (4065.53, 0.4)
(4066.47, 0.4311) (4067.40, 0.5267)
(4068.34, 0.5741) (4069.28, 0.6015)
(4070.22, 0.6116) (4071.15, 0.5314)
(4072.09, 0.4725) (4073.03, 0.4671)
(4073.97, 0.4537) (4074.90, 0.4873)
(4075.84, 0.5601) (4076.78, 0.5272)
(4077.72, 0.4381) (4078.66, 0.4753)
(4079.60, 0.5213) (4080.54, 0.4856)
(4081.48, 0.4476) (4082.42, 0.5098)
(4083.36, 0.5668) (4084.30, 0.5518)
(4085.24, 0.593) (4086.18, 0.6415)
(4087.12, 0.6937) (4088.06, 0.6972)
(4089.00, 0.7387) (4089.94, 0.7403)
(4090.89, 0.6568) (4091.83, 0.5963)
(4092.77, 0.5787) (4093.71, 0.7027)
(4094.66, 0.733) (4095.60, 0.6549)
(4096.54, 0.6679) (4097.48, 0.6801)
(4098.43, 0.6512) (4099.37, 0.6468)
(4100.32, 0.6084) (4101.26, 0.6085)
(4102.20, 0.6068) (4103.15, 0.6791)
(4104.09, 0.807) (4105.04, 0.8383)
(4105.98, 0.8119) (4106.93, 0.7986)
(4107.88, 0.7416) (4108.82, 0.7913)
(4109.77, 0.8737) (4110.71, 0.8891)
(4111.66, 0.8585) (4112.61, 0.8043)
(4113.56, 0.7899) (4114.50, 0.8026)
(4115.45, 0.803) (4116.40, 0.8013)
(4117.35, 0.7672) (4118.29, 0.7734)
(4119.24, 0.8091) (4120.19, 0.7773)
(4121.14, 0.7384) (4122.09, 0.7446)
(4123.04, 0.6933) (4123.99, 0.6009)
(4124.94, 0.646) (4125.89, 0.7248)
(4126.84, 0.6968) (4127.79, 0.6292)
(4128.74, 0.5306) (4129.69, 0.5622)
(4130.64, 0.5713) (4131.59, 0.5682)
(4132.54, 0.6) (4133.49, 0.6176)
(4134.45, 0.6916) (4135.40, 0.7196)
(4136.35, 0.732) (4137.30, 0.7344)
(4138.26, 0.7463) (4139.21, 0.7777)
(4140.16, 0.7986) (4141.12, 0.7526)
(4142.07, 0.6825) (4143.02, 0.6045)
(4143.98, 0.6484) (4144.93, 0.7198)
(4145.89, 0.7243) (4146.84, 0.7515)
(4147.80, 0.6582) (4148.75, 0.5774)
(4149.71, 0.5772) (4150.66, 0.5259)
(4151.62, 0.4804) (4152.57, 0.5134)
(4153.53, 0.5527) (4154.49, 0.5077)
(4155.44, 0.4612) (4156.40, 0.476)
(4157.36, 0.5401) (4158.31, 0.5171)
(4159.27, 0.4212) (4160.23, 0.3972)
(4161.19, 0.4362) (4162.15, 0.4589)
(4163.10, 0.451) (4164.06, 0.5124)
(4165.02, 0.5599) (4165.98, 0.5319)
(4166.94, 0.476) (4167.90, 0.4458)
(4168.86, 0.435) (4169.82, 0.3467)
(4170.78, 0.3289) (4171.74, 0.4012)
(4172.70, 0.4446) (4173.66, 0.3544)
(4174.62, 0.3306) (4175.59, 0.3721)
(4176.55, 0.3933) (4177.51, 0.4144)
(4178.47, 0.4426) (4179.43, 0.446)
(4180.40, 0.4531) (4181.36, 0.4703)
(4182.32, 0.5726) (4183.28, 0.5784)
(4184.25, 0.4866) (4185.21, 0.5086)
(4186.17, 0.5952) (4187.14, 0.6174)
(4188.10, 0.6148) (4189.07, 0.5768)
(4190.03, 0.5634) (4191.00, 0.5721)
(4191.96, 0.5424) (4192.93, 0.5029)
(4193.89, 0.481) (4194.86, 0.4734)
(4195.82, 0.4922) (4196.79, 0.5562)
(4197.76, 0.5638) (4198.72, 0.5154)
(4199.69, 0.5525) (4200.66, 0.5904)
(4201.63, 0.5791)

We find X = 3.76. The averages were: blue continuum 0.639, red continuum 0.726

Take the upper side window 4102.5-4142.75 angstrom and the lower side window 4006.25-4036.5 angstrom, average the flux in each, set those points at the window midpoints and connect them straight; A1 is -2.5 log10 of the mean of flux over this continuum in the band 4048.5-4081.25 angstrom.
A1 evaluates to 0.24 mag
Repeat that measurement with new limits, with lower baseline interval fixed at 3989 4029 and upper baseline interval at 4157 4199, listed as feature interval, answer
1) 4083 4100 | -0.11 mag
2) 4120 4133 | -0.18 mag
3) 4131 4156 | -0.22 mag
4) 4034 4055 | -0.05 mag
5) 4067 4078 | 0.18 mag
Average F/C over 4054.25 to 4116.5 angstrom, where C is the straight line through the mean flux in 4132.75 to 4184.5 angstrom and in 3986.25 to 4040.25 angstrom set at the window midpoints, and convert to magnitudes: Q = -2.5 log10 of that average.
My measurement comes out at -0.03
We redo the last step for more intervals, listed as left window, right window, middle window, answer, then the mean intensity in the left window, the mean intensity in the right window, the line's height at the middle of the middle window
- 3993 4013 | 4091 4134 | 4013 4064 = 0.052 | 0.691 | 0.708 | 0.697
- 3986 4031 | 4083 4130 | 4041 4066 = 0.118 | 0.696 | 0.709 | 0.702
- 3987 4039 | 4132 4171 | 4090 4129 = -0.190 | 0.684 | 0.574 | 0.608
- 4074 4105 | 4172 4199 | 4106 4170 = -0.156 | 0.612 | 0.497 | 0.554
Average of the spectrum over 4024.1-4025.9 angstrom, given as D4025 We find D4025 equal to 0.771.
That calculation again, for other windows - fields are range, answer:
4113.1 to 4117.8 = 0.793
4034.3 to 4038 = 0.592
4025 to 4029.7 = 0.762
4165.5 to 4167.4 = 0.504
